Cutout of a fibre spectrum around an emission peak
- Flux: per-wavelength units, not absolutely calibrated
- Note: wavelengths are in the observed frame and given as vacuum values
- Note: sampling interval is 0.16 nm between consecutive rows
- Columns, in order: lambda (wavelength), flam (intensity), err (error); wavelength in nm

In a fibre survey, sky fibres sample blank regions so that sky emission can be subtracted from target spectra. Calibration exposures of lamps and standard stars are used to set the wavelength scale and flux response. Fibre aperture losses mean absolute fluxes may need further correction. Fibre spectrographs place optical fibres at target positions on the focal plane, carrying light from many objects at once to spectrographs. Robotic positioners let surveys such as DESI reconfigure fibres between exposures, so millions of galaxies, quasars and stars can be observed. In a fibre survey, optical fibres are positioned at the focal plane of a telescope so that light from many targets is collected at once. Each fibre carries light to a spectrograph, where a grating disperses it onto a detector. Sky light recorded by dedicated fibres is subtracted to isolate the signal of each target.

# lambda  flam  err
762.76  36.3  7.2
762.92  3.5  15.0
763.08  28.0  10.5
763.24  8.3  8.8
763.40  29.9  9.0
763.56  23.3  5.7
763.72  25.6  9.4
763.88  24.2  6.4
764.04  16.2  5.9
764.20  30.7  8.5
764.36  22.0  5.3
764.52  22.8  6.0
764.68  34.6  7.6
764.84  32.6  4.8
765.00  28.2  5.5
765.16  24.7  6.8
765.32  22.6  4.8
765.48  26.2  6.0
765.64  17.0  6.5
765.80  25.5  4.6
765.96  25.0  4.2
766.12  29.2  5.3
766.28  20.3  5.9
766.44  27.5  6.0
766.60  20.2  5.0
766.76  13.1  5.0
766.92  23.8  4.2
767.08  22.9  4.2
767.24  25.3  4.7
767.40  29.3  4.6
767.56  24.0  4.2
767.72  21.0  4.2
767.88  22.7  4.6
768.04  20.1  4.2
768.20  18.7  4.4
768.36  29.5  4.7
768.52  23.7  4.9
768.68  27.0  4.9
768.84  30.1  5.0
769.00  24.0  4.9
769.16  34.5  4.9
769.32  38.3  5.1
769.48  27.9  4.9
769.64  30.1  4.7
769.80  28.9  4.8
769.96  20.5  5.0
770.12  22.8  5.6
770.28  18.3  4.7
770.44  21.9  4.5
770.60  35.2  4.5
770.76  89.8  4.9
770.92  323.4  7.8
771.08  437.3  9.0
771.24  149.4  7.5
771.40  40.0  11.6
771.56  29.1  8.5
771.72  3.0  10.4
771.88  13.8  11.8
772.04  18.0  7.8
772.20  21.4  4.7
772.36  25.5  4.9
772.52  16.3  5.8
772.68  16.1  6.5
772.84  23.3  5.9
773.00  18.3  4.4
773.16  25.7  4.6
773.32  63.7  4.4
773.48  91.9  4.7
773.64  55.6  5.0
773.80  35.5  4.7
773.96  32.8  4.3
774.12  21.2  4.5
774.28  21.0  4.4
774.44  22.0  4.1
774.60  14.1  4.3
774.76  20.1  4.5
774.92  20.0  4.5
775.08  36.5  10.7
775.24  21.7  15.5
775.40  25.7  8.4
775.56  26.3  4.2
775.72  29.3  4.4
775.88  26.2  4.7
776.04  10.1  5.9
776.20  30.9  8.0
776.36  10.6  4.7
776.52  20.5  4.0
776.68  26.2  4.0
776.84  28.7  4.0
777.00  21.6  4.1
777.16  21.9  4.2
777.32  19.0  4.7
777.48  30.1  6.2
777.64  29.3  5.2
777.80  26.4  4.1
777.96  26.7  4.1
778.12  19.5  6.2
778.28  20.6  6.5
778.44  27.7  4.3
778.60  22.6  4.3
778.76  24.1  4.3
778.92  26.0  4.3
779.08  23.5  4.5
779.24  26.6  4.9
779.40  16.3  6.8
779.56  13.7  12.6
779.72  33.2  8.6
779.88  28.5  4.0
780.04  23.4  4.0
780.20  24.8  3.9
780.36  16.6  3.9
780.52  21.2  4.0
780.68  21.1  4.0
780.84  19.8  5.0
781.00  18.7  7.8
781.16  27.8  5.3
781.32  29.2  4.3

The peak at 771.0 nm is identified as H-alpha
